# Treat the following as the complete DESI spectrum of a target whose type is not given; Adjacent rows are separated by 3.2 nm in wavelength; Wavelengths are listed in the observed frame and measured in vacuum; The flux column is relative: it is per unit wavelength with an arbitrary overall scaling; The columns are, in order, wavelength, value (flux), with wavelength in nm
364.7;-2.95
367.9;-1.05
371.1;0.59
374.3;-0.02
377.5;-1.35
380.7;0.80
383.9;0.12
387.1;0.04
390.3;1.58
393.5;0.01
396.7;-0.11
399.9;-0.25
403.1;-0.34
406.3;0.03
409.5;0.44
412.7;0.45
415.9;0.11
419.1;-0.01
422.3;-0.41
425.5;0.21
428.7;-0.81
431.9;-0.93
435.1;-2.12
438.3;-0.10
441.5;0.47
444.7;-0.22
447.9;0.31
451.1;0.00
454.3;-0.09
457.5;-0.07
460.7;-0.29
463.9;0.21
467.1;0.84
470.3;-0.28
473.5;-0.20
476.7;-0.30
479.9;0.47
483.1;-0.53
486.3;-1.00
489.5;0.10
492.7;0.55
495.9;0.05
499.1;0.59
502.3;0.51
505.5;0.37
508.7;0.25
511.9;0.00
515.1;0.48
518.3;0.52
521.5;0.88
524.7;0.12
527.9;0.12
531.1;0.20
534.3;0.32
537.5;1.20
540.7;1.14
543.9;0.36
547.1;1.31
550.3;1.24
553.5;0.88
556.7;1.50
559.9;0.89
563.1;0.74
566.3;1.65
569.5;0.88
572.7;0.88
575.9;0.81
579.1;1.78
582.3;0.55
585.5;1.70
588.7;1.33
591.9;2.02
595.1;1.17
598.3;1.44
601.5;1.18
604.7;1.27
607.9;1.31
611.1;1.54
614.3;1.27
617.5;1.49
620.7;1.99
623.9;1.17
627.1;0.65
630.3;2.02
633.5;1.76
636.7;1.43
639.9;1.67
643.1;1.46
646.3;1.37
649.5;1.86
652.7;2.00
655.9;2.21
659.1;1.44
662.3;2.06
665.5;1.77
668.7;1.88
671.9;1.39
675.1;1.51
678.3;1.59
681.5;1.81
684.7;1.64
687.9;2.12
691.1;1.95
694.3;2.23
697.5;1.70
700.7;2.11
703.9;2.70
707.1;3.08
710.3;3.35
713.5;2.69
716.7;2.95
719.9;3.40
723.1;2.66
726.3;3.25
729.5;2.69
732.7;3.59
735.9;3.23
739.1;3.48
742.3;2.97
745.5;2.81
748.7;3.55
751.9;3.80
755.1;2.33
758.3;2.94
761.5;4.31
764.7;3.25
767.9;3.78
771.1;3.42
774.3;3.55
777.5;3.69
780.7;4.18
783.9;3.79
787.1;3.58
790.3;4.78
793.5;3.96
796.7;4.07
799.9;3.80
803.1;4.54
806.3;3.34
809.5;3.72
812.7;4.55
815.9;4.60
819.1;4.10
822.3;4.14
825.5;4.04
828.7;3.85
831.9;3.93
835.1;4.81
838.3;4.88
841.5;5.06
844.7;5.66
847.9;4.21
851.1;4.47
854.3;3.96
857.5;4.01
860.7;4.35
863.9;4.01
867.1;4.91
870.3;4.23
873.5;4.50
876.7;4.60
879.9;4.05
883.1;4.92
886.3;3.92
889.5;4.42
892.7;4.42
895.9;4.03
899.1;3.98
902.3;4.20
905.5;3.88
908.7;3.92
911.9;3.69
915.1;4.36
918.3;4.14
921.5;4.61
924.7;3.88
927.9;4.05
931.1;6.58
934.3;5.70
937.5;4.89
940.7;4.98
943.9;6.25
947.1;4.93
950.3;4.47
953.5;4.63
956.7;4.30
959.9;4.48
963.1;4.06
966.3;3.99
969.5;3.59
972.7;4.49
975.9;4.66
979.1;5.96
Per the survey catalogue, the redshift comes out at 0.76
